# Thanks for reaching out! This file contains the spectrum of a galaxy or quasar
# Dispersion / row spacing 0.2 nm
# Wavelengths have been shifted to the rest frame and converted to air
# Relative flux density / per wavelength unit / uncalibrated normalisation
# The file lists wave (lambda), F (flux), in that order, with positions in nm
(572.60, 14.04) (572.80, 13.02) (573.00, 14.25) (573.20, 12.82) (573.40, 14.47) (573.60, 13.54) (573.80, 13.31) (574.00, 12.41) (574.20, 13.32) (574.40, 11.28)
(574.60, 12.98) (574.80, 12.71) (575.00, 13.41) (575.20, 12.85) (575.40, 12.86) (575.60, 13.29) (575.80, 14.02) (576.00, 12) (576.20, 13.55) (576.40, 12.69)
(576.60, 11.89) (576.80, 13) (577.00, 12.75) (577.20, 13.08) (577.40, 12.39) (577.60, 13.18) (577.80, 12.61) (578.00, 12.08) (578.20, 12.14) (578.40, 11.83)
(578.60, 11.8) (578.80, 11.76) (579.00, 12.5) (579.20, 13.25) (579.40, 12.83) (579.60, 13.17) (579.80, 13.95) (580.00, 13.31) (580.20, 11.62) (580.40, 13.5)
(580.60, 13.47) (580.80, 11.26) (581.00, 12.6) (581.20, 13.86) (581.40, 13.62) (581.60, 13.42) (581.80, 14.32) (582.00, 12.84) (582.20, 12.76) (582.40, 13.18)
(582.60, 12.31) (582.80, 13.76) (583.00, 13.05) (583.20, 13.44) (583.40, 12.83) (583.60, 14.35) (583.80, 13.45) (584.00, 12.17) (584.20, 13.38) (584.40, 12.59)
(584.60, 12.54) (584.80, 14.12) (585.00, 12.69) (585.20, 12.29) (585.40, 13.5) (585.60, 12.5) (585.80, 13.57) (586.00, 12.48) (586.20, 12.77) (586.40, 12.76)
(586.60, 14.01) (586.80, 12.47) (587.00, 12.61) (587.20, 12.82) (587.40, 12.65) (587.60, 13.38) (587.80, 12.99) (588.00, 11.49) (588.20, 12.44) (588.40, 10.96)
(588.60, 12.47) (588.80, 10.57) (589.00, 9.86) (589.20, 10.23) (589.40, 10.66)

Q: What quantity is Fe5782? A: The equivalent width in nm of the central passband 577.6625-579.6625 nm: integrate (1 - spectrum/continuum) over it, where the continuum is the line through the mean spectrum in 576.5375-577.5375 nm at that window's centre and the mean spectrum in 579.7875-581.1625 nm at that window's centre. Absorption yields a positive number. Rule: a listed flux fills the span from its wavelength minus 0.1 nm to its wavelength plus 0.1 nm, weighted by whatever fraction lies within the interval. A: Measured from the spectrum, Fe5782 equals 0.05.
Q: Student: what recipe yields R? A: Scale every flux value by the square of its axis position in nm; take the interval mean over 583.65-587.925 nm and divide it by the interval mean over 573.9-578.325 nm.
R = 1.1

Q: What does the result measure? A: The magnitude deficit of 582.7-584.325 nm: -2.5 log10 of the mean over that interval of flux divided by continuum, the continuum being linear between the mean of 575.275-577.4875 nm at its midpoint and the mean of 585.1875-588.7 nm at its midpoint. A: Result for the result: -0.05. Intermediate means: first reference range 12.9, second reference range 12.7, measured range 13.3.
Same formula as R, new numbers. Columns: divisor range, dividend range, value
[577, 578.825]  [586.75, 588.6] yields 1.04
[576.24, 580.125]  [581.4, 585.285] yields 1.06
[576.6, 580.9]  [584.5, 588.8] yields 1.03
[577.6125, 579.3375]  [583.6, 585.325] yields 1.08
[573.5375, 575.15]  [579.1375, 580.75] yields 1.04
